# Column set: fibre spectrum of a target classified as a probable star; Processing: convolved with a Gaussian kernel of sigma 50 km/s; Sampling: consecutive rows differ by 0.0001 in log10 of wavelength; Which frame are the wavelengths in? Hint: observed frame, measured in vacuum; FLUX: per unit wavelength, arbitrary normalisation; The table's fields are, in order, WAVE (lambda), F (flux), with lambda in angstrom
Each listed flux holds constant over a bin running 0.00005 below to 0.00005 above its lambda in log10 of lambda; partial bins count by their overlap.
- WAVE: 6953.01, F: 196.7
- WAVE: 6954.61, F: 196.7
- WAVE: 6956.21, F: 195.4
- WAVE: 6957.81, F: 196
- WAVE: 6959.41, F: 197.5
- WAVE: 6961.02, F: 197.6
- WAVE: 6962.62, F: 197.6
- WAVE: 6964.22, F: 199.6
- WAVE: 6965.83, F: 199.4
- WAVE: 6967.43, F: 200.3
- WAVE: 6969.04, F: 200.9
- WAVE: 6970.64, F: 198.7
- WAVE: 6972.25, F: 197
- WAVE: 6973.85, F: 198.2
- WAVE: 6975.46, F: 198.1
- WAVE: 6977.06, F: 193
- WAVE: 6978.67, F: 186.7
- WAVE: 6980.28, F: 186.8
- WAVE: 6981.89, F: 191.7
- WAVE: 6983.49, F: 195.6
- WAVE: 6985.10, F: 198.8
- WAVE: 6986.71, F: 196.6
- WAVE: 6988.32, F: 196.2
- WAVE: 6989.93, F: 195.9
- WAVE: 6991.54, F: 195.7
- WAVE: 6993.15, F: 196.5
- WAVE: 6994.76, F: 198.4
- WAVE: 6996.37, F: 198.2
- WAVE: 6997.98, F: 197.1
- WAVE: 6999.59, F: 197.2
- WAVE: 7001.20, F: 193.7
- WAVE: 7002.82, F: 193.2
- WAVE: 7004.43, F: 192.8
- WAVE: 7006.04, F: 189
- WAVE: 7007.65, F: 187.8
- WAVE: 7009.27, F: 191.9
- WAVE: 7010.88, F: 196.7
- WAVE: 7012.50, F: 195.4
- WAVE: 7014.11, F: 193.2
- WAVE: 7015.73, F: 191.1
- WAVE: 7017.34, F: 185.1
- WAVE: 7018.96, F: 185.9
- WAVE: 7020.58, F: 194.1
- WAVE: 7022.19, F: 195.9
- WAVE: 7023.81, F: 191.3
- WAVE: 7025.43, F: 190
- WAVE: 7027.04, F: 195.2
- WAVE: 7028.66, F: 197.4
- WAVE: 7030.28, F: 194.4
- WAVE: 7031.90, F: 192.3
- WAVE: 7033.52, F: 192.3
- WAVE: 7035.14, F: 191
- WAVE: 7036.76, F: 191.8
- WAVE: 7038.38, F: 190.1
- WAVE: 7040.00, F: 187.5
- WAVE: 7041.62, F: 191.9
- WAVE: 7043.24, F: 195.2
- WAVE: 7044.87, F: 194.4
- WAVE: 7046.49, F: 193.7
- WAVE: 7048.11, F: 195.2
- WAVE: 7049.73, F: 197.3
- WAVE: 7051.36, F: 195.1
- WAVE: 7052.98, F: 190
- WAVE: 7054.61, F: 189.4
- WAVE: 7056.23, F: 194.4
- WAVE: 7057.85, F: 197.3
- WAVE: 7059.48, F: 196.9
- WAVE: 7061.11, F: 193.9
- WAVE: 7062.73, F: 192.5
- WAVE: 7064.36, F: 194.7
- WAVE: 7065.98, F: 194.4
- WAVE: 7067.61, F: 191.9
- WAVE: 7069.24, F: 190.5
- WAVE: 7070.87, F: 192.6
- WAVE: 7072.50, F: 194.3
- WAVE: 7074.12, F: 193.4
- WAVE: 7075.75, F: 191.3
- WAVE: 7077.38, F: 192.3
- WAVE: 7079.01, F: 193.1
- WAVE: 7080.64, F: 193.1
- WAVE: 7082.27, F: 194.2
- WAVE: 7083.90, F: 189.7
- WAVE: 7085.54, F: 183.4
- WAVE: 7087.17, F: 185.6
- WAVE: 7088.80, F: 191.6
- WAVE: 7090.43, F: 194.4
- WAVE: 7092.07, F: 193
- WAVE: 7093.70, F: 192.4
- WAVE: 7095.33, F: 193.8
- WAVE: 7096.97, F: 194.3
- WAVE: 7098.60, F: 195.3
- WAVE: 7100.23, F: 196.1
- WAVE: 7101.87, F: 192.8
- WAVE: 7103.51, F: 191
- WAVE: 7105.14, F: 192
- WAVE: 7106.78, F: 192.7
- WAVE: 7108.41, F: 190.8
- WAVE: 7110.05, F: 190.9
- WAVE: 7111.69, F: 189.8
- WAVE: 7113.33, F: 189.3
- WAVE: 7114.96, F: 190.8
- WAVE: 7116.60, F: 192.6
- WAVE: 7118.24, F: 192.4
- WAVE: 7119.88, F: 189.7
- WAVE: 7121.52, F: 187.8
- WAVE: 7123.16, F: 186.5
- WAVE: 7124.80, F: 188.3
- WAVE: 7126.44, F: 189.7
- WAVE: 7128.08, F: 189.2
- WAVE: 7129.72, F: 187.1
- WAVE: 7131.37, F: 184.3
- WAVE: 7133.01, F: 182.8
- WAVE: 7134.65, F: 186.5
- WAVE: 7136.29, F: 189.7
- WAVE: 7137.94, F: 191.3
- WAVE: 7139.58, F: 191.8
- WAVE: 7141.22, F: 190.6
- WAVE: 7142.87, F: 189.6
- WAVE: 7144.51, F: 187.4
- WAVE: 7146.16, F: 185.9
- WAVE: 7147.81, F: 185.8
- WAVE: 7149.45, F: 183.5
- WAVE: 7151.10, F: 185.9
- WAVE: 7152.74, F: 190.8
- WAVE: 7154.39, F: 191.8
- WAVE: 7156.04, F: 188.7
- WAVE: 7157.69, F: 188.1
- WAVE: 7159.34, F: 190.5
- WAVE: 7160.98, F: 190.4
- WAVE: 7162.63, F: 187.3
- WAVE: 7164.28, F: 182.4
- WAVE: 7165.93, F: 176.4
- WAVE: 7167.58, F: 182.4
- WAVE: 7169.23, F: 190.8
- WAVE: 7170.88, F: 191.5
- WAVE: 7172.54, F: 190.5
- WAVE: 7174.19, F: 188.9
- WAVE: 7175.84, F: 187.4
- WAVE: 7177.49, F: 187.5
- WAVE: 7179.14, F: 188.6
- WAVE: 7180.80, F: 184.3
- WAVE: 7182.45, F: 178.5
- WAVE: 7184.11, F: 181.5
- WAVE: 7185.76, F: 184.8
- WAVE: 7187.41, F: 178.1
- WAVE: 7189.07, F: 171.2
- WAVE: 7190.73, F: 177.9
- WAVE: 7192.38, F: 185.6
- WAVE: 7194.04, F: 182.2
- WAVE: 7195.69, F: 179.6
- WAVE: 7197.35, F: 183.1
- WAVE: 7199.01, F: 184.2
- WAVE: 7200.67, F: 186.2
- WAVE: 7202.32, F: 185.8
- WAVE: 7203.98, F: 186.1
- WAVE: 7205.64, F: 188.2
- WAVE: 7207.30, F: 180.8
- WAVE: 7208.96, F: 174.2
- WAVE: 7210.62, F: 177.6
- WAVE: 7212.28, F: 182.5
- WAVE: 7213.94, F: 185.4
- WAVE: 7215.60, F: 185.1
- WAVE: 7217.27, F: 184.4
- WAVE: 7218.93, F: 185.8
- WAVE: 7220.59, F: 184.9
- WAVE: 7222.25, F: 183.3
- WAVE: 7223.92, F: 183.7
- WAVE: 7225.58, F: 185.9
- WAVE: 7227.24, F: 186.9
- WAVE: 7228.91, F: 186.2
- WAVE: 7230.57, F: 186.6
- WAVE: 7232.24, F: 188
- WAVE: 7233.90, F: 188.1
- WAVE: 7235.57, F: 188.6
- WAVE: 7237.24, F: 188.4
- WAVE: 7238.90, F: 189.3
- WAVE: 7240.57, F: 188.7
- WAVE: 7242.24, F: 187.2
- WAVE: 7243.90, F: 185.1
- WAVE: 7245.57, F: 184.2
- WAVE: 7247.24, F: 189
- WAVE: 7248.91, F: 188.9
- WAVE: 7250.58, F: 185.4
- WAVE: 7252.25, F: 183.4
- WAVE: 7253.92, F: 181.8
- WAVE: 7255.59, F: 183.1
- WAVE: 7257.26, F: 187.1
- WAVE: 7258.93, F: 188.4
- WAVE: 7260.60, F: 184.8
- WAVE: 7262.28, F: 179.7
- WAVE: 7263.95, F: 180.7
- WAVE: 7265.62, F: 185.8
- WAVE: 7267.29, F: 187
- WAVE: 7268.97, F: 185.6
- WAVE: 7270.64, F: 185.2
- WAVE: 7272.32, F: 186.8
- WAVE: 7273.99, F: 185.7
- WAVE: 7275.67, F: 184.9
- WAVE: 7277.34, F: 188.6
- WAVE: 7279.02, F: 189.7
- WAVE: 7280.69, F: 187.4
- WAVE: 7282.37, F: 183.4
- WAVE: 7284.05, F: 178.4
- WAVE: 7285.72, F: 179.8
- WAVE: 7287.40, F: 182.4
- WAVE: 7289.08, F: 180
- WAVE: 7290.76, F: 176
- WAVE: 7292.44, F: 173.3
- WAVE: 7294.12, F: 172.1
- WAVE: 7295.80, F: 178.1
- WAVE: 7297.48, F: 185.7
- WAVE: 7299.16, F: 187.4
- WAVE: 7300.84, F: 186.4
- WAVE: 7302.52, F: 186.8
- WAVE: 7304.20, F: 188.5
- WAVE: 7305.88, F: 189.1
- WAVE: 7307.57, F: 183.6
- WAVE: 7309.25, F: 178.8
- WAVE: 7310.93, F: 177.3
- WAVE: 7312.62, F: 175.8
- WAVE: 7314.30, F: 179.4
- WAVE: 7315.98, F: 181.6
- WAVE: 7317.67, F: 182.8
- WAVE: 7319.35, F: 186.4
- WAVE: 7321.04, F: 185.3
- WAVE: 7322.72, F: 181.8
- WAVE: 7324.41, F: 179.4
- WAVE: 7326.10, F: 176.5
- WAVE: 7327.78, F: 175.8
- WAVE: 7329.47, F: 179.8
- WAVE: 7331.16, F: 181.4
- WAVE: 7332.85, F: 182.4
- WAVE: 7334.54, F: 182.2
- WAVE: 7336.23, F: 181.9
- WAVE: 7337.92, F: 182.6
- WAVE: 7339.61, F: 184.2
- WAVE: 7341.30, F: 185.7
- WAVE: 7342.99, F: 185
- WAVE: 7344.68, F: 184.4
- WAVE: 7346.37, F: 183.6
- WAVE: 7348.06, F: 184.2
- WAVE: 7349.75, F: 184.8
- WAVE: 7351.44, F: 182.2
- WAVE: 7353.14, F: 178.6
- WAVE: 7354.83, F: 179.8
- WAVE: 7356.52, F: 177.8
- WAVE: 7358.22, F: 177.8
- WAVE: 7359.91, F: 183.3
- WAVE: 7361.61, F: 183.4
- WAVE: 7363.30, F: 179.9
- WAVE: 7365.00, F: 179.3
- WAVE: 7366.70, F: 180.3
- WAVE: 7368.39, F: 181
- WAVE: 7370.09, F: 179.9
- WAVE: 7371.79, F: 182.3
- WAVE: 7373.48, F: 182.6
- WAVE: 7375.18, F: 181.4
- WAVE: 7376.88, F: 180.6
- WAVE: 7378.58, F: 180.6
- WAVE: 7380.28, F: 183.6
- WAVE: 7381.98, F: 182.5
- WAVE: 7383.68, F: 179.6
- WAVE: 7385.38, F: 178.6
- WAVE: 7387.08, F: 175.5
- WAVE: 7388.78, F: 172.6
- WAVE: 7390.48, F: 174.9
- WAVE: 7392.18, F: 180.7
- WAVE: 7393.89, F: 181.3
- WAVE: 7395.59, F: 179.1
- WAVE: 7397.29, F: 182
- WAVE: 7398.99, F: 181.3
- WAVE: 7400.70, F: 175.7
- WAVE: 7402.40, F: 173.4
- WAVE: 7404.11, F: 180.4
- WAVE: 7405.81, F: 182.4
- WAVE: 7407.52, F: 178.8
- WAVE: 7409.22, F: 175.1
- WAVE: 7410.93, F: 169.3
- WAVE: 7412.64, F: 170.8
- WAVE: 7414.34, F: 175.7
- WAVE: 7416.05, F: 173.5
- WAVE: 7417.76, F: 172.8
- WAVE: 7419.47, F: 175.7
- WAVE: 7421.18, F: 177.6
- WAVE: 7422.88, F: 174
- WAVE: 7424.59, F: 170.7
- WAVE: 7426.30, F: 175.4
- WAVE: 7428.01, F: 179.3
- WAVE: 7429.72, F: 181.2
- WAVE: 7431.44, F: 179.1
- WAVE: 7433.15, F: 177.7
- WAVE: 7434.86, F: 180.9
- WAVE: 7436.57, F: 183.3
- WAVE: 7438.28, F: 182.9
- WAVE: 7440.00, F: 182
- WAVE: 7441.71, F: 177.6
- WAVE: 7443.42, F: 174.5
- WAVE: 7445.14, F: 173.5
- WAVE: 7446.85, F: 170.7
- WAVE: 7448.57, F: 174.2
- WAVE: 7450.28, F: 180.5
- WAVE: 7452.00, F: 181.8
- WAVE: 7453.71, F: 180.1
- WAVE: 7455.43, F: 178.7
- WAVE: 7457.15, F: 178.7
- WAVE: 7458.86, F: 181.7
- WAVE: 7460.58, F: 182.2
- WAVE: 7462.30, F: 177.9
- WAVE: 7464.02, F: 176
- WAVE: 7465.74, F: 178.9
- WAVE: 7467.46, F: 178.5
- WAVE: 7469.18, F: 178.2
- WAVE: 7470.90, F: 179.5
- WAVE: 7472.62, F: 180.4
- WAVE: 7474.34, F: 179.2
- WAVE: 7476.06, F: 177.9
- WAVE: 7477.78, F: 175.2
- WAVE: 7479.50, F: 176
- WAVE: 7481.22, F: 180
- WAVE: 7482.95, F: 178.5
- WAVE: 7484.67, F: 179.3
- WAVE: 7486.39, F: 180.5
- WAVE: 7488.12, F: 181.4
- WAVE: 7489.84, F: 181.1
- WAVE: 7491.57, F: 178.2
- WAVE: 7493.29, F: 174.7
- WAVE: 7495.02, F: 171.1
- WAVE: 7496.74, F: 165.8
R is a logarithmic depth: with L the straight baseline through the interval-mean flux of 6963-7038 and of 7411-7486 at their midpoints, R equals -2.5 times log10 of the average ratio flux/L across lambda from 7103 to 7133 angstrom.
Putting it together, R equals 0.00 mag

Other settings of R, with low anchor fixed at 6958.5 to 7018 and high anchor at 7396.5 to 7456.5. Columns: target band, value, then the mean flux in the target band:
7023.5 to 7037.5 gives 0.00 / 193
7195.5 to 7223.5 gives 0.02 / 183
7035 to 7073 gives 0.00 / 193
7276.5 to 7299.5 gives 0.01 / 181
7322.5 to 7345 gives 0.00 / 182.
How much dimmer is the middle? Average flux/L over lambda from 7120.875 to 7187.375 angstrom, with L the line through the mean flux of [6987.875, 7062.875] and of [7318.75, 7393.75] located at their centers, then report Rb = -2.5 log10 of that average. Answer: 0.01 mag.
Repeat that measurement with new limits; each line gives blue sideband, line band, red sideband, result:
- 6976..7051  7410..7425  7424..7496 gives 0.04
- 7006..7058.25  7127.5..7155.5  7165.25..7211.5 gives -0.01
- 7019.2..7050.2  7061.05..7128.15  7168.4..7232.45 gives -0.01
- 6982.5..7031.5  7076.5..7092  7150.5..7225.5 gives 0.00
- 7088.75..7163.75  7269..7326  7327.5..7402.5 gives 0.00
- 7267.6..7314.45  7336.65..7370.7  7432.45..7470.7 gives 0.00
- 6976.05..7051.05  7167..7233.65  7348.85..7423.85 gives 0.01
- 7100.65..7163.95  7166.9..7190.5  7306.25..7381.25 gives 0.02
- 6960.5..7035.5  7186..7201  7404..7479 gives 0.04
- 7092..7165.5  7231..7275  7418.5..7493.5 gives 0.00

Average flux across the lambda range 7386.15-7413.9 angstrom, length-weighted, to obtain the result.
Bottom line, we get 177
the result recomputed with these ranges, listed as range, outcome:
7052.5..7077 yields 193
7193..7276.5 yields 185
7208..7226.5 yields 183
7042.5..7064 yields 194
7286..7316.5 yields 181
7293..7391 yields 181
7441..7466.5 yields 178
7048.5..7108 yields 193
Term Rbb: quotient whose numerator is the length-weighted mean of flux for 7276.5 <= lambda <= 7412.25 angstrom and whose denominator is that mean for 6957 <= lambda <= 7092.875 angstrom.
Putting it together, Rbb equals 0.93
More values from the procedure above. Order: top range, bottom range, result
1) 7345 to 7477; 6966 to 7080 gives 0.92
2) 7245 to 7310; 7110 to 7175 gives 0.98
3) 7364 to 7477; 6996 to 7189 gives 0.94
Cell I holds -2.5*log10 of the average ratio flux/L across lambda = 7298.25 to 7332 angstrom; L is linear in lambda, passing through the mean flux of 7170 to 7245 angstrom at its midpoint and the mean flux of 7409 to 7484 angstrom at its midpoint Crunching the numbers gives 0.00 mag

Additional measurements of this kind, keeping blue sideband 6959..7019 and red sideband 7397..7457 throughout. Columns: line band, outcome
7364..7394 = 0.00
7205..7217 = 0.02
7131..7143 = 0.00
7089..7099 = -0.02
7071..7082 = -0.01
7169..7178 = -0.01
